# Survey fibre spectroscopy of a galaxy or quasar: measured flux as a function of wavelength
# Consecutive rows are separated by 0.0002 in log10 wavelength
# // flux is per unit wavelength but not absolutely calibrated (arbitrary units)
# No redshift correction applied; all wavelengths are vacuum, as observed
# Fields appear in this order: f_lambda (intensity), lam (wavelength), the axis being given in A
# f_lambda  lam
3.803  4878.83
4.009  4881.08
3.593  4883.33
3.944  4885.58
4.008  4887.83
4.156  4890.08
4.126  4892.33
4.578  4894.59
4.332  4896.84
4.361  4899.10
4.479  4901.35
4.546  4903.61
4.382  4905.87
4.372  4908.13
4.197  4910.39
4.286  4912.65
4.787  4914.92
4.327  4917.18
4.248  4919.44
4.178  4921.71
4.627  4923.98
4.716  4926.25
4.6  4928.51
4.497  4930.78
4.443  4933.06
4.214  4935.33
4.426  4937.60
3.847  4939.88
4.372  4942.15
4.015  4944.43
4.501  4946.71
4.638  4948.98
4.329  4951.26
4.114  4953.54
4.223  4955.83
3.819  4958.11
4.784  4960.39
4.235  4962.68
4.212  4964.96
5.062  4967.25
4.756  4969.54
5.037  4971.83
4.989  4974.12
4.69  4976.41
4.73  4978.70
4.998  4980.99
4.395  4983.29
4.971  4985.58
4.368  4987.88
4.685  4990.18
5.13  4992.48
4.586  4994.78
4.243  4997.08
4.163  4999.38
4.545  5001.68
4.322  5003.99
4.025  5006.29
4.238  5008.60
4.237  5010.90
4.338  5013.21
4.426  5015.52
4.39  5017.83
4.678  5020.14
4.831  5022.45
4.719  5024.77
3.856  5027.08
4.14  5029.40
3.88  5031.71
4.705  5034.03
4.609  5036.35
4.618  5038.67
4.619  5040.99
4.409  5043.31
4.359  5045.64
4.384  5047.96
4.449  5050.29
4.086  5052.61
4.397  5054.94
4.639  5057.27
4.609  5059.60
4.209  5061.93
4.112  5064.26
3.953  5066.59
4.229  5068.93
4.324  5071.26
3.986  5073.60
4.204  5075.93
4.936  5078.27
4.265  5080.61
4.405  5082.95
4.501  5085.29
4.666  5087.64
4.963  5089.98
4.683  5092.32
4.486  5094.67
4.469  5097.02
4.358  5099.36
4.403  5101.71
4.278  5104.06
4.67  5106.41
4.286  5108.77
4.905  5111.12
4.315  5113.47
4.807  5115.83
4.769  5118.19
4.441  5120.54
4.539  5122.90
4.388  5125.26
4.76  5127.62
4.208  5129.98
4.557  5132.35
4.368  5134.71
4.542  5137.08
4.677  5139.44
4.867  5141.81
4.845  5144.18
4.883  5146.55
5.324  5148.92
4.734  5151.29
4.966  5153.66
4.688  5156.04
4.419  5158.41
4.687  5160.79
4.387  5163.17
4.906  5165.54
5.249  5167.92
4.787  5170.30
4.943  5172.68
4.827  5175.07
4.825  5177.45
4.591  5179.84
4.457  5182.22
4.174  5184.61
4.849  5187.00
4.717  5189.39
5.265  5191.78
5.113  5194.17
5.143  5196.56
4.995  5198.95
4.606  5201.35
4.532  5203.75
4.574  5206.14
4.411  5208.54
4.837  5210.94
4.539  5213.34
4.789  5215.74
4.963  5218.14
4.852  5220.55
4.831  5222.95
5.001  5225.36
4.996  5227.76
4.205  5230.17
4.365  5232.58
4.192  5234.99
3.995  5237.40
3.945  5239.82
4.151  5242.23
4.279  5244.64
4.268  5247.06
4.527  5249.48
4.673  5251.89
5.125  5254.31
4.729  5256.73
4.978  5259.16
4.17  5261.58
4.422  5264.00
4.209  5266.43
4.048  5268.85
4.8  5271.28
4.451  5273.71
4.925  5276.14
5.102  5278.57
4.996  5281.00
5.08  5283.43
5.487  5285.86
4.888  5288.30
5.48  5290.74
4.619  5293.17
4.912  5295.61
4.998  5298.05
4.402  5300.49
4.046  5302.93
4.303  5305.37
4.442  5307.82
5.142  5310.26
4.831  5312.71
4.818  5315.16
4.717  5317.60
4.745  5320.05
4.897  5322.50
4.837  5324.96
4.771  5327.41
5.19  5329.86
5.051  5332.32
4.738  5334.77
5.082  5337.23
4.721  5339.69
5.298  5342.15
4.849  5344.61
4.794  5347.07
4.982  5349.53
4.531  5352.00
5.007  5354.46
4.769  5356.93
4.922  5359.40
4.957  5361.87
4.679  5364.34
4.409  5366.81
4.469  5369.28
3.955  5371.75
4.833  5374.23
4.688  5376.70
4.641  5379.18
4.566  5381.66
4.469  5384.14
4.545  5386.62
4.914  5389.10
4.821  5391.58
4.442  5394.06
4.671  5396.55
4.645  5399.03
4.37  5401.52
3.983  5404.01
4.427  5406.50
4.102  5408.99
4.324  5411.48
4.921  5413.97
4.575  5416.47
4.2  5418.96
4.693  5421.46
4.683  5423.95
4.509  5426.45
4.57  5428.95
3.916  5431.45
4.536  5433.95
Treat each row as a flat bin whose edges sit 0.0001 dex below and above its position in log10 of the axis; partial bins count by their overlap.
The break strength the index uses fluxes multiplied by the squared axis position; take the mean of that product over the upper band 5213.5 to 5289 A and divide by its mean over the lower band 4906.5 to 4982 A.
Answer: 1.17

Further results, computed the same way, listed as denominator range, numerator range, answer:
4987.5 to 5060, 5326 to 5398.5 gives 1.22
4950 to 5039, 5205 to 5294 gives 1.14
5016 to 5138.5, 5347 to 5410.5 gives 1.16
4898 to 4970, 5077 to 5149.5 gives 1.12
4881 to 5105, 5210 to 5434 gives 1.20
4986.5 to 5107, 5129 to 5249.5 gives 1.12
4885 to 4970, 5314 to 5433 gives 1.27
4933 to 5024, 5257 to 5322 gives 1.19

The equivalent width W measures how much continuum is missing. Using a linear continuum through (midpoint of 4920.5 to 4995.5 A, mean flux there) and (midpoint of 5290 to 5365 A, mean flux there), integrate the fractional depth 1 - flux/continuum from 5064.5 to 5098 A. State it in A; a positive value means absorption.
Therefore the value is 1.4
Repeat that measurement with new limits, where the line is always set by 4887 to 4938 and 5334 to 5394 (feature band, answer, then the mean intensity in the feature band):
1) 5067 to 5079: 0.6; 4.29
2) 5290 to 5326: -0.4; 4.74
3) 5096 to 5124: 0.1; 4.52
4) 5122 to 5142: 0.1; 4.53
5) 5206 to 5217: -0.1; 4.64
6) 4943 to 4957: 0.4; 4.3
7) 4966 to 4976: -1.1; 4.93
